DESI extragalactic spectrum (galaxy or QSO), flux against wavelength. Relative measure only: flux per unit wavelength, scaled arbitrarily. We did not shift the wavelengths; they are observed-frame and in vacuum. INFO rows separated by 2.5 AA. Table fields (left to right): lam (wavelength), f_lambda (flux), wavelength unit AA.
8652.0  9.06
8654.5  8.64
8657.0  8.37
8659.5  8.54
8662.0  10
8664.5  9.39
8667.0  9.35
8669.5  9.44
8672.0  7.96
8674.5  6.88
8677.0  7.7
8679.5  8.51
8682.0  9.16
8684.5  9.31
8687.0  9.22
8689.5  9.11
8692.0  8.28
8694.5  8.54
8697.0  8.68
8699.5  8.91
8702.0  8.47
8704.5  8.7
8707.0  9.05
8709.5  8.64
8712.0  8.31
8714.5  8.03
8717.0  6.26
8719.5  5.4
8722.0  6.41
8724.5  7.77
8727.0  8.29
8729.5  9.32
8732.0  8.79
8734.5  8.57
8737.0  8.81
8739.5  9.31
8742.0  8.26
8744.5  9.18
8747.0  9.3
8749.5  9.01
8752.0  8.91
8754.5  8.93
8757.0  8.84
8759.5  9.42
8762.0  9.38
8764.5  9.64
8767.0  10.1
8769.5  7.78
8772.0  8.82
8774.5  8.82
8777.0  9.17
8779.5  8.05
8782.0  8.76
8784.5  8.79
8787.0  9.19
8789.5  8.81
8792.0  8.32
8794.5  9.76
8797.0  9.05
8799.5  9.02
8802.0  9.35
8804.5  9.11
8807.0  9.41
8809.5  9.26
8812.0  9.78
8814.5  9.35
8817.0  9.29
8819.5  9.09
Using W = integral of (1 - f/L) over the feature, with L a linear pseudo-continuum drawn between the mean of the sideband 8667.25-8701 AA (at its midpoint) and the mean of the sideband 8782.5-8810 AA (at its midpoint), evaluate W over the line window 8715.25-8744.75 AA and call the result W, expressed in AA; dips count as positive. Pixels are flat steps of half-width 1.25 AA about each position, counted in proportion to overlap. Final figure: 2.74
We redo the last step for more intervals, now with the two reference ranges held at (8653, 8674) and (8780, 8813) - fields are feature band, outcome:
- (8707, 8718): 1.20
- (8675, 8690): 0.33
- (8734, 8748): 0.14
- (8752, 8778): -0.10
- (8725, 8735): 0.34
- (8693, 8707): 0.40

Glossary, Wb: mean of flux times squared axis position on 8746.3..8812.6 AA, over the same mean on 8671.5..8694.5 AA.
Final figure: 1.09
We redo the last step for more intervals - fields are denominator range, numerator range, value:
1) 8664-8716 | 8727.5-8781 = 1.05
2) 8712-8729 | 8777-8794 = 1.23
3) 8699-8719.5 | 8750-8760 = 1.12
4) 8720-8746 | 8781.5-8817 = 1.11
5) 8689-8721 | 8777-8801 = 1.11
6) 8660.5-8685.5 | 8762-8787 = 1.04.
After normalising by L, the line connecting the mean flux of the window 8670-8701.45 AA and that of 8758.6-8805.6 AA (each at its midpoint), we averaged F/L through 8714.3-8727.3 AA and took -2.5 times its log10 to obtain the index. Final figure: 0.26 mag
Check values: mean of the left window 8.54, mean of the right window 9.01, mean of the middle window 6.85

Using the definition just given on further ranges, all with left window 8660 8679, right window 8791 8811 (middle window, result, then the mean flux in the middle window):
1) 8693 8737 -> 0.09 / 8.15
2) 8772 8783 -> 0.05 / 8.71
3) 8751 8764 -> -0.01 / 9.13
